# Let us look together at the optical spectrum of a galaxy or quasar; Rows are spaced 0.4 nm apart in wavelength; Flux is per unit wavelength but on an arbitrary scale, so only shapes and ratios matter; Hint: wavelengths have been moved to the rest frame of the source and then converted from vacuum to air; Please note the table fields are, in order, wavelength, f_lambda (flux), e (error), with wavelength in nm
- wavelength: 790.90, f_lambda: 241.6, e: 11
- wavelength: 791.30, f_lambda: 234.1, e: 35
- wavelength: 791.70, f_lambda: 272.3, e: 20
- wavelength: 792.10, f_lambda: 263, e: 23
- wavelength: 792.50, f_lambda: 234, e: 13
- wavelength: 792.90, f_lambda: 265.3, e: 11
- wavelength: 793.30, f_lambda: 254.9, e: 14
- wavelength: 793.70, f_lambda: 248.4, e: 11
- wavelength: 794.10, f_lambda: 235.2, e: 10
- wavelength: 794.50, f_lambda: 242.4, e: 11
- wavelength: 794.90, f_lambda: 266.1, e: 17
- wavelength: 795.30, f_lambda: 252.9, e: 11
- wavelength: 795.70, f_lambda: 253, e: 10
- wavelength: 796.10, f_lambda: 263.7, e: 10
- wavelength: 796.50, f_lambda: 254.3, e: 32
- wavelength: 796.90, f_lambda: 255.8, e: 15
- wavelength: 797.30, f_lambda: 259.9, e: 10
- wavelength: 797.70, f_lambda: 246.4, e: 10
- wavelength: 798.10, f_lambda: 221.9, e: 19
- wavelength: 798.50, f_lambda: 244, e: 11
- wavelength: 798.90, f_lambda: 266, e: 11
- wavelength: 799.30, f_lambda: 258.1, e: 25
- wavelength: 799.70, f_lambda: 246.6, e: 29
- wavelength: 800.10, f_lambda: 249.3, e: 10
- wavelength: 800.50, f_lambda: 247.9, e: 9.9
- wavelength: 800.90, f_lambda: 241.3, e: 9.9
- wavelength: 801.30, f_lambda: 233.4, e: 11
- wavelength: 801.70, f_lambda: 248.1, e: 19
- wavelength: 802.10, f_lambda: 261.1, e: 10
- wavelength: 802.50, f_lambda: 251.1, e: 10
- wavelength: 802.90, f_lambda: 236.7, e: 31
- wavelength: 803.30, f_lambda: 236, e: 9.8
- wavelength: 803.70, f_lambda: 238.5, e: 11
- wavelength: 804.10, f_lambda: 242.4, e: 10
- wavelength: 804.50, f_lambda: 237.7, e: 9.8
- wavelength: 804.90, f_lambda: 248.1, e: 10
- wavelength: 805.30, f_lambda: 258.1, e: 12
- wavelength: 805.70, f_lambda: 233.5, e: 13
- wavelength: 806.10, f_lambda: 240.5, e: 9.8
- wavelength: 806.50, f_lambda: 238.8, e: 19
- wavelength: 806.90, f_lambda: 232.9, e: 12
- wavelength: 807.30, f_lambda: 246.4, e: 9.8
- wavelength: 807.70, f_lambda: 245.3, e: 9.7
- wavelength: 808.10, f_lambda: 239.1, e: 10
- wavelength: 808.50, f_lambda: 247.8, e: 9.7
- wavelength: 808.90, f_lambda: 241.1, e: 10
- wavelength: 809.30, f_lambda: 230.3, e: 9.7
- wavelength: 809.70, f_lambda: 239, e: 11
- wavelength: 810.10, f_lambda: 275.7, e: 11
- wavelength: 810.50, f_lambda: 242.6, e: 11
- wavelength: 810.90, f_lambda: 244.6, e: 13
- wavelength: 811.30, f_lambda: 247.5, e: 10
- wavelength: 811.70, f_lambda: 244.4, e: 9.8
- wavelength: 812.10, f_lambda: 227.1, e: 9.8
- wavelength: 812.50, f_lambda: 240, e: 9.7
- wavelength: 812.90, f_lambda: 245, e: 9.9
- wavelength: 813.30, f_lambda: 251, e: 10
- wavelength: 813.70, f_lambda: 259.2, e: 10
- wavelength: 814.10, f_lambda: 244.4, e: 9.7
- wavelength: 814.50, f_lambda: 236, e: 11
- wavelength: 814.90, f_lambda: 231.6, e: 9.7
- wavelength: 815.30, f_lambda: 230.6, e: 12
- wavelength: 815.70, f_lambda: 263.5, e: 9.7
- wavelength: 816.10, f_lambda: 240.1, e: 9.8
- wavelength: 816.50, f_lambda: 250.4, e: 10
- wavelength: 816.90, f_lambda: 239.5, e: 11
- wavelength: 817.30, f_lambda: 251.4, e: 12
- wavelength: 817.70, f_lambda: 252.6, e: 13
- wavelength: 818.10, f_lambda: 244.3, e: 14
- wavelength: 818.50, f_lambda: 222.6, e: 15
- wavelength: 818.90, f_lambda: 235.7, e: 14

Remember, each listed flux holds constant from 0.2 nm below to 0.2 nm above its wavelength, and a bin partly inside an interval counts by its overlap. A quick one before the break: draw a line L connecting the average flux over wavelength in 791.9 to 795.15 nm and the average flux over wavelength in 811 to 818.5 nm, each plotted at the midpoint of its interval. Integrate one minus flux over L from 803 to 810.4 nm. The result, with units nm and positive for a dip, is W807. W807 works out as 0.11 nm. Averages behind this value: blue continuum 251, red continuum 244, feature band 243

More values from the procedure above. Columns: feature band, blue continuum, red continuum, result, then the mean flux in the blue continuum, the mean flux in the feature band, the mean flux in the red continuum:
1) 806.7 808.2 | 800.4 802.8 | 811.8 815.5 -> 0.02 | 247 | 241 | 241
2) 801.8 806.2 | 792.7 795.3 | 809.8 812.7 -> 0.08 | 252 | 244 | 246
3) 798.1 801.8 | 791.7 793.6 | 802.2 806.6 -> 0.01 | 256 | 247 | 242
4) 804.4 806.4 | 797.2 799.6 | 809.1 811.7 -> 0.03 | 249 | 244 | 246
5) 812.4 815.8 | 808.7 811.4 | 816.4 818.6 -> 0.01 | 246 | 244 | 244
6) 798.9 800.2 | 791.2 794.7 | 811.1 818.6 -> -0.03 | 250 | 254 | 243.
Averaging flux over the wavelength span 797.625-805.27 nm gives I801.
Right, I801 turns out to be 245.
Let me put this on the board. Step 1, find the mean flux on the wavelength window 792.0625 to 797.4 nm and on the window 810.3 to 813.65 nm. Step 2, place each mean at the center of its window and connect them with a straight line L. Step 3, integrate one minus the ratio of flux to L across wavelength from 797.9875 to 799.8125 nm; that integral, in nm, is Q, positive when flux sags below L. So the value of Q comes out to 0.02 nm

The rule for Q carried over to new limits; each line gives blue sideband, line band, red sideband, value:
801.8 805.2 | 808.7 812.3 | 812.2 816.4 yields 0.01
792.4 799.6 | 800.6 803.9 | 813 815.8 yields 0.08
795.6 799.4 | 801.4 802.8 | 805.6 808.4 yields -0.03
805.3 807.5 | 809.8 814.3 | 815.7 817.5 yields -0.06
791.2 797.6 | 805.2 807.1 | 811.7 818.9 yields 0.06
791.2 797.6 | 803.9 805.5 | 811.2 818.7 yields 0.01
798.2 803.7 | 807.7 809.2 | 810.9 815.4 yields 0.01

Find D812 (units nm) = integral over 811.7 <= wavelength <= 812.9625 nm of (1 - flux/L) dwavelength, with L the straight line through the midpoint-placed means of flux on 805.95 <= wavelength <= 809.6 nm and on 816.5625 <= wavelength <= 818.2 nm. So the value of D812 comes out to 0.03 nm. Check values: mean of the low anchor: 240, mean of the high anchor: 247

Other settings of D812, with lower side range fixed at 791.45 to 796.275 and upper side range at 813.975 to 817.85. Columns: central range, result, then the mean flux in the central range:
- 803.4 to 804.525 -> 0.04 nm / 240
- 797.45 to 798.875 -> 0.06 nm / 242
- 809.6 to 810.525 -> -0.03 nm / 256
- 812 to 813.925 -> 0.00 nm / 245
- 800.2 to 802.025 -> 0.05 nm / 244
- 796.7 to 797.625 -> -0.01 nm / 256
